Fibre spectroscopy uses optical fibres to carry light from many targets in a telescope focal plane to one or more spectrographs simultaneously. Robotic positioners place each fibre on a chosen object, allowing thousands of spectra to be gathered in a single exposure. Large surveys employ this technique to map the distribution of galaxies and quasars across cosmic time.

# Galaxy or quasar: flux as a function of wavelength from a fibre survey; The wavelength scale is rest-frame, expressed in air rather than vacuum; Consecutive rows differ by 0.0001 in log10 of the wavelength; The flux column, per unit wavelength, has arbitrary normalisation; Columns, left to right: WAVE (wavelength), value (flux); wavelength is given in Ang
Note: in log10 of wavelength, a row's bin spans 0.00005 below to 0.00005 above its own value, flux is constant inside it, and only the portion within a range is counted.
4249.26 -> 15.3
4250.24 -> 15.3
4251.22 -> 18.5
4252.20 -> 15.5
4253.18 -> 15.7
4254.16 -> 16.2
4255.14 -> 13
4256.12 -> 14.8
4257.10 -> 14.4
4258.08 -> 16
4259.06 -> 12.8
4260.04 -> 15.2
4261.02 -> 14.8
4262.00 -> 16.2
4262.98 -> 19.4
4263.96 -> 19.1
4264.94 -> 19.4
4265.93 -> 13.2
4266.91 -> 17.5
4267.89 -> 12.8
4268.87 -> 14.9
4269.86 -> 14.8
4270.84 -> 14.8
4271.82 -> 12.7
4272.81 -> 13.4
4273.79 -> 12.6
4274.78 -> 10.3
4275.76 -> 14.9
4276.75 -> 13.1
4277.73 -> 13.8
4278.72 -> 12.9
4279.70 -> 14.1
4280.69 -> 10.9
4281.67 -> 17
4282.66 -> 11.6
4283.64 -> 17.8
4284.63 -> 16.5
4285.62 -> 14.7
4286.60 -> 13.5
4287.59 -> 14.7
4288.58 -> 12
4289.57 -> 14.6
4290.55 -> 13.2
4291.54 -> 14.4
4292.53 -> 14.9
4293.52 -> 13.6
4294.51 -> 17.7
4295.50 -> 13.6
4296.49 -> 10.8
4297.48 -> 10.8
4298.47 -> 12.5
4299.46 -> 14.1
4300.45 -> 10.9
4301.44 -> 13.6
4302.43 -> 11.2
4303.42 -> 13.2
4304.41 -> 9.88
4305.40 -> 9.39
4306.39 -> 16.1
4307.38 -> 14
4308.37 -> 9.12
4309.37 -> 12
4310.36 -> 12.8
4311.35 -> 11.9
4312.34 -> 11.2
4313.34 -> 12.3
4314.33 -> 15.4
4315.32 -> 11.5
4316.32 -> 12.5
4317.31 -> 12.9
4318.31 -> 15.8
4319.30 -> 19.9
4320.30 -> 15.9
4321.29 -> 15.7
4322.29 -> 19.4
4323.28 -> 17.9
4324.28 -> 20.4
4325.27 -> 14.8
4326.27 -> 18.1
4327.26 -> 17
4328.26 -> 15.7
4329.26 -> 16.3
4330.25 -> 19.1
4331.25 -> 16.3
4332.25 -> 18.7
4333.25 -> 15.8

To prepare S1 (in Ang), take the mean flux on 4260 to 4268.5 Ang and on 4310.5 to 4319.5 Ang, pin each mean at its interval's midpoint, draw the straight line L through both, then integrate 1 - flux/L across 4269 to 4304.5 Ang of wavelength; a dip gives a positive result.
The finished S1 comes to 3.8 Ang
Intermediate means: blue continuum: 16.5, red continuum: 13.5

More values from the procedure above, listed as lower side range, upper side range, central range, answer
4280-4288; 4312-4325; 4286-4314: 4.1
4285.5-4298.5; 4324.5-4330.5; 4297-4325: 3.3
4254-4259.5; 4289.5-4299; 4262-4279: -0.7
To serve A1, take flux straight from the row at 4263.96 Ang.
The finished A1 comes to 19.1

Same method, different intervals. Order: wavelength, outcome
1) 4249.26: 15.3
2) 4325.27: 14.8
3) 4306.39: 16.1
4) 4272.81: 13.4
